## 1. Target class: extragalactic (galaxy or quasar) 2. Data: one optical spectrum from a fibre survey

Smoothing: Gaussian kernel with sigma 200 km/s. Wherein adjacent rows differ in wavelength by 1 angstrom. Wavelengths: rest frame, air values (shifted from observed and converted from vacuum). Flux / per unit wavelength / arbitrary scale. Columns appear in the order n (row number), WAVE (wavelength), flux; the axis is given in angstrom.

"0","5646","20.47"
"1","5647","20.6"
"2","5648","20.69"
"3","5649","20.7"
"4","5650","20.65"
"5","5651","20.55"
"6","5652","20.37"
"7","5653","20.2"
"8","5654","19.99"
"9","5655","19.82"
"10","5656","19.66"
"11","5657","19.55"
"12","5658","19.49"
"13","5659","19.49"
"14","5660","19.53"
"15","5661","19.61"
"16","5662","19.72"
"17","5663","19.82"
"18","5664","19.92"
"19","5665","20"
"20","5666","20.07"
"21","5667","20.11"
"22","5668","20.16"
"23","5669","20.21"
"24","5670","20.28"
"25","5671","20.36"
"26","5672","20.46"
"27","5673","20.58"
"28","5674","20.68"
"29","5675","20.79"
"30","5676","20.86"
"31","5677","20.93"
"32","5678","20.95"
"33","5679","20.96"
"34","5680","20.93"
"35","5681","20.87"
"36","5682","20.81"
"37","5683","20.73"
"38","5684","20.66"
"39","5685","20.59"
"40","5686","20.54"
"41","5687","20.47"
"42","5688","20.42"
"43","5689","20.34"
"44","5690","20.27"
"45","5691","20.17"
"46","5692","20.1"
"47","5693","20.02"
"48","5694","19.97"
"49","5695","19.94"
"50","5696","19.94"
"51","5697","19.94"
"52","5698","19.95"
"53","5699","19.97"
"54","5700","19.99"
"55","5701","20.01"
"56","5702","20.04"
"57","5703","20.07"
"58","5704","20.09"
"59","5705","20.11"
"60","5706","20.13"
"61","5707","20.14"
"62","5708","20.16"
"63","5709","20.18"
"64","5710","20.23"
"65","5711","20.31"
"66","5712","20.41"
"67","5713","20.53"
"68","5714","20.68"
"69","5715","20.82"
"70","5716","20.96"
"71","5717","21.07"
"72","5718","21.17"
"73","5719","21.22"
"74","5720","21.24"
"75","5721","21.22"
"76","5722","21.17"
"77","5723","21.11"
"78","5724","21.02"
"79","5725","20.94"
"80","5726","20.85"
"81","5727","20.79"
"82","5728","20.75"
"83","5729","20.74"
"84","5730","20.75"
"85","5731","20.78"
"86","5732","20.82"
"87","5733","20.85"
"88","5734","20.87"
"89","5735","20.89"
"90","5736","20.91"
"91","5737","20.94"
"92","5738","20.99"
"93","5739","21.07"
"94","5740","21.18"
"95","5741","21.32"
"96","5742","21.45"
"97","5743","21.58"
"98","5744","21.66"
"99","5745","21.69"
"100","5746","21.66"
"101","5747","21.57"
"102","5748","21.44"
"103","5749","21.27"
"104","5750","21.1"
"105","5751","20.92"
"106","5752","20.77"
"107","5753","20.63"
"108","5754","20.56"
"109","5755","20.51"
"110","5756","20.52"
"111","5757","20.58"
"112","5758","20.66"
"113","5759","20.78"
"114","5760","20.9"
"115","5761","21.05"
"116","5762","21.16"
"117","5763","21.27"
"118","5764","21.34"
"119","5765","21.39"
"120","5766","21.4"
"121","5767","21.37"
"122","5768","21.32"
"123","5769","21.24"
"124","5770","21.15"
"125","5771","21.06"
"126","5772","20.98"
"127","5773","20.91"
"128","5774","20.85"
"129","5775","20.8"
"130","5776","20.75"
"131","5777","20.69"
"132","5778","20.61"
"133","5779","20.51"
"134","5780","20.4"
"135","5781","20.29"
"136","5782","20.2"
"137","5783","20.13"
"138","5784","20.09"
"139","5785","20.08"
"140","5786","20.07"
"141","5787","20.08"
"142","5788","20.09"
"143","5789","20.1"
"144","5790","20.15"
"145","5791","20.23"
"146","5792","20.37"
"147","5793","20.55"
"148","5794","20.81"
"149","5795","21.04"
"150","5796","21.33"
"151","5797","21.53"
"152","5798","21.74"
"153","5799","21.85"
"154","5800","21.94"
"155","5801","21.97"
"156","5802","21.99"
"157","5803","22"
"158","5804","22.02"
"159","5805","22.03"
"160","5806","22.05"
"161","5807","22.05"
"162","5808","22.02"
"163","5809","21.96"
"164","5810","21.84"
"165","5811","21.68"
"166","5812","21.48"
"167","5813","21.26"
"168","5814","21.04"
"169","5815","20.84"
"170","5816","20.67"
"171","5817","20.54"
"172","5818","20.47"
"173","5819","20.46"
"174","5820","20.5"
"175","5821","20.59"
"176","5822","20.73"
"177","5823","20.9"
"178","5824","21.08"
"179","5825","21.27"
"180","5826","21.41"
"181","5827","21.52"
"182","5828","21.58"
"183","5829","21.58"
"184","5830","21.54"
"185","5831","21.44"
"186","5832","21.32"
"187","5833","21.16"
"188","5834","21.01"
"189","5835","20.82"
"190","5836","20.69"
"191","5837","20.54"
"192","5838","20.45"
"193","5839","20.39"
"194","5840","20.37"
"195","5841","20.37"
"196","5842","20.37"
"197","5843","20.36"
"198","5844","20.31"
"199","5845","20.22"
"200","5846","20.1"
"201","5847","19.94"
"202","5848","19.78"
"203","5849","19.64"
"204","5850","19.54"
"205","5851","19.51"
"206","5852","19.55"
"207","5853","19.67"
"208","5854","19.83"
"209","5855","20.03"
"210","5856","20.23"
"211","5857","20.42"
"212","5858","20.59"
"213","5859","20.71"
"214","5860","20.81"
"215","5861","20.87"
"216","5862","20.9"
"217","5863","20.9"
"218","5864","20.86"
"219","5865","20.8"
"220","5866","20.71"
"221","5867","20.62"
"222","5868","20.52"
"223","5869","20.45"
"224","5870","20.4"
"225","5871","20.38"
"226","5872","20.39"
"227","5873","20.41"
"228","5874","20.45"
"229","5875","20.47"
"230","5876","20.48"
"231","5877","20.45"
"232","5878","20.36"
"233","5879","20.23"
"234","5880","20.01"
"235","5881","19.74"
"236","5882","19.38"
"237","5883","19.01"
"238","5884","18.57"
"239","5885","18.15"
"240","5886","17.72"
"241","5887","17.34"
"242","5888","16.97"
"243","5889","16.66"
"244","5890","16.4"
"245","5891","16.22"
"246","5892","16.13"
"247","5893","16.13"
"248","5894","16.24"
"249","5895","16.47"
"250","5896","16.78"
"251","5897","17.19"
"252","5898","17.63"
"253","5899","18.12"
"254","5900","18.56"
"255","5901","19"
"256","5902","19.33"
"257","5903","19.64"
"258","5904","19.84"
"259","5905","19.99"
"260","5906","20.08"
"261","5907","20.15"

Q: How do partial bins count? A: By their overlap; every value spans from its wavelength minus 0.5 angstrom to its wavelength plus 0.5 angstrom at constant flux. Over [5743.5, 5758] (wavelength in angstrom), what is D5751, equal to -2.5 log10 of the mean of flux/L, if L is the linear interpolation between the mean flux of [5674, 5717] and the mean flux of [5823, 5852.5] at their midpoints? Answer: -0.03 mag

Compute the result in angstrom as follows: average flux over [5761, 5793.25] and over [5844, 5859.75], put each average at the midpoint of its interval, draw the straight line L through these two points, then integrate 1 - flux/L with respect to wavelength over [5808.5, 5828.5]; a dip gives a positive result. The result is -0.8 angstrom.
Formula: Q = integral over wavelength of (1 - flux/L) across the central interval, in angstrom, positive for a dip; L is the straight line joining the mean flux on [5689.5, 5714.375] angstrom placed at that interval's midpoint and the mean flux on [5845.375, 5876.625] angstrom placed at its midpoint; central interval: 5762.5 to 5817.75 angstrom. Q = -2.23 angstrom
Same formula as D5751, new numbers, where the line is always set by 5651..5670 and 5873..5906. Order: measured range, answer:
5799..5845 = -0.12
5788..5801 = -0.10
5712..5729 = -0.08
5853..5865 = -0.10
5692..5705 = -0.02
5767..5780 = -0.09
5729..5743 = -0.08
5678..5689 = -0.05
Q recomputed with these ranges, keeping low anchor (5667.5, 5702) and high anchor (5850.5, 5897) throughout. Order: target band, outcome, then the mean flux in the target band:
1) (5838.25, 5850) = -0.4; 20.1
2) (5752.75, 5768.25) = -0.8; 21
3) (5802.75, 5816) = -1.3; 21.7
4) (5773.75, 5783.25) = -0.3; 20.5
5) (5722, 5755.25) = -1.6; 21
